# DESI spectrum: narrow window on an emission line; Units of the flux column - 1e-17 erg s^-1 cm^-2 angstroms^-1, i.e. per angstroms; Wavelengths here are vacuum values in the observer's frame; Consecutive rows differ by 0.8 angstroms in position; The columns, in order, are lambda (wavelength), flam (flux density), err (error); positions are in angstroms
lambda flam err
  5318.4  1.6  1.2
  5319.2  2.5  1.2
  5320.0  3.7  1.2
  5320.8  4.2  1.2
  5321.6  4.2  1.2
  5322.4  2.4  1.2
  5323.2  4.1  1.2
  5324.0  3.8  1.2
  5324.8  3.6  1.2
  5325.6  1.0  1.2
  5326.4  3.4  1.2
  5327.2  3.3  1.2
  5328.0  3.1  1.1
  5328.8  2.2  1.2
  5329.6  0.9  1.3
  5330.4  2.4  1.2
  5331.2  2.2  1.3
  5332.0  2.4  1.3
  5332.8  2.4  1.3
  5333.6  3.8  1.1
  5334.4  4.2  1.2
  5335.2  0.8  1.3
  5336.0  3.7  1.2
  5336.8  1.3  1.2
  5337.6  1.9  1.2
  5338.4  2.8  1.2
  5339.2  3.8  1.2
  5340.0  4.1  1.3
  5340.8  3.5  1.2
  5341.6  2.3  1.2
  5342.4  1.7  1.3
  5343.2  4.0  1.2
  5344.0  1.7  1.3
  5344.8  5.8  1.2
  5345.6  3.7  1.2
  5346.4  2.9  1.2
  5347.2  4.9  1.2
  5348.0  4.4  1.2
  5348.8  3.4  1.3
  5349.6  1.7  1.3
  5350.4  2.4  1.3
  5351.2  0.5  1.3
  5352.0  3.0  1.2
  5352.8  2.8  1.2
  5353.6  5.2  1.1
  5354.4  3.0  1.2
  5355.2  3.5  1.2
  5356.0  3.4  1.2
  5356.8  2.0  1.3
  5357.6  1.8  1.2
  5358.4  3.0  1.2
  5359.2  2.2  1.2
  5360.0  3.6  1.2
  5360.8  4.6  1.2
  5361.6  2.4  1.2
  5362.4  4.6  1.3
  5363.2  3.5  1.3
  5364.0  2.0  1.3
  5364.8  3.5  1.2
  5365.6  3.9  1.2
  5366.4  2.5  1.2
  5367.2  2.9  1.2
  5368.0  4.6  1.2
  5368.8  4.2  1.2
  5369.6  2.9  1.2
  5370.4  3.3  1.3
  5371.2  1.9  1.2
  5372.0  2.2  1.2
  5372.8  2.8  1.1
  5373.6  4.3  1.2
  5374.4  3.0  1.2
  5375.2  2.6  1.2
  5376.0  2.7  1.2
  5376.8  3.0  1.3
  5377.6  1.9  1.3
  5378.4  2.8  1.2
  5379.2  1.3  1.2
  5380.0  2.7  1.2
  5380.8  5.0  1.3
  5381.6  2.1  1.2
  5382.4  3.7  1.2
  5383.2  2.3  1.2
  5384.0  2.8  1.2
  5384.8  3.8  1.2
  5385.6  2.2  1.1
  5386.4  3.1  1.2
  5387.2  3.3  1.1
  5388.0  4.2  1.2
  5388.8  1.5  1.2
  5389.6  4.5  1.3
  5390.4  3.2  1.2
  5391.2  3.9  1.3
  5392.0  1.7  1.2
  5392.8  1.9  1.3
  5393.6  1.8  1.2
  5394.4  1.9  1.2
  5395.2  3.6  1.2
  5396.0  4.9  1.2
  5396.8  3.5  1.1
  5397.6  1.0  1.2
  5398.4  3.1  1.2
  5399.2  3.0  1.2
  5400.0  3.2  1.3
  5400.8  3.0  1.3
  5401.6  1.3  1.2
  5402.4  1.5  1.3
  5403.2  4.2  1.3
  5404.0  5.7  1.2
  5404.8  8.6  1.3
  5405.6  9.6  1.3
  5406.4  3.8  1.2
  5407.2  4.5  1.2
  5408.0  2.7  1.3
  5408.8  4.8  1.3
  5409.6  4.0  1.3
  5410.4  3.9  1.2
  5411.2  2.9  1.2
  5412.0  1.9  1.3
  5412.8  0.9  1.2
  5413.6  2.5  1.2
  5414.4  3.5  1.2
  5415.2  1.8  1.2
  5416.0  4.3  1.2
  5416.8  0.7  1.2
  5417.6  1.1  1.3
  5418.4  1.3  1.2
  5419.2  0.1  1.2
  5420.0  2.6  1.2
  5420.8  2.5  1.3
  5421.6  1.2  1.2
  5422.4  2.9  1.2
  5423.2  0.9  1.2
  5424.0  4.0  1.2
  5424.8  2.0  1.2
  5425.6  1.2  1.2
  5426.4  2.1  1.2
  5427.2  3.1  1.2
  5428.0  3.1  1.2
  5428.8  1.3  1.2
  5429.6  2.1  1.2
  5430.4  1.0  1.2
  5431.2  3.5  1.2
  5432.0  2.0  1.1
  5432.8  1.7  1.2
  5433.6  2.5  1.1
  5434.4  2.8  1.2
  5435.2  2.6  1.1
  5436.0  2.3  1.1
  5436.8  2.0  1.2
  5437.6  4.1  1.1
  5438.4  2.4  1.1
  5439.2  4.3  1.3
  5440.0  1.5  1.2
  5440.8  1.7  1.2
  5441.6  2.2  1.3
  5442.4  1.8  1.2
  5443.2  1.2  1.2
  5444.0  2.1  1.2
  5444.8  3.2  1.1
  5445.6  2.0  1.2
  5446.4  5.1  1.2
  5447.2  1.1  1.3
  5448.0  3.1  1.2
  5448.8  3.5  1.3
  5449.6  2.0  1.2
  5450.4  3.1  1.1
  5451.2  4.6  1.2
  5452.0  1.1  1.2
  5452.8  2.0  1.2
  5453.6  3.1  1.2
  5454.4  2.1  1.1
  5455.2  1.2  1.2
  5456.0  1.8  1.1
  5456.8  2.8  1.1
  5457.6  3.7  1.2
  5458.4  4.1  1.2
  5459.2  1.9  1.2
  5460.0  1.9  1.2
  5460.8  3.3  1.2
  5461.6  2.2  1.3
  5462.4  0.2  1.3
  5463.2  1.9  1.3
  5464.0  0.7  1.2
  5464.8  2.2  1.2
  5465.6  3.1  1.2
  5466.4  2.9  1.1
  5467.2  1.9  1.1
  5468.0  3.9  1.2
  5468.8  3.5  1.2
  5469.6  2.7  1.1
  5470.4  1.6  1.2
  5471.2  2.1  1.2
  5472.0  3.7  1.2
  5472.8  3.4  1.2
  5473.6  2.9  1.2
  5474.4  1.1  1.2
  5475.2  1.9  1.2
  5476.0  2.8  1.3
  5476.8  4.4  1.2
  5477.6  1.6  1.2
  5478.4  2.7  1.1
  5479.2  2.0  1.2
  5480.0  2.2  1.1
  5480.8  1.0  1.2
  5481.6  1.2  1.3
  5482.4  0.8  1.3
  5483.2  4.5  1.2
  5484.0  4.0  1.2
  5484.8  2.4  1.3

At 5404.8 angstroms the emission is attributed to [O III]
